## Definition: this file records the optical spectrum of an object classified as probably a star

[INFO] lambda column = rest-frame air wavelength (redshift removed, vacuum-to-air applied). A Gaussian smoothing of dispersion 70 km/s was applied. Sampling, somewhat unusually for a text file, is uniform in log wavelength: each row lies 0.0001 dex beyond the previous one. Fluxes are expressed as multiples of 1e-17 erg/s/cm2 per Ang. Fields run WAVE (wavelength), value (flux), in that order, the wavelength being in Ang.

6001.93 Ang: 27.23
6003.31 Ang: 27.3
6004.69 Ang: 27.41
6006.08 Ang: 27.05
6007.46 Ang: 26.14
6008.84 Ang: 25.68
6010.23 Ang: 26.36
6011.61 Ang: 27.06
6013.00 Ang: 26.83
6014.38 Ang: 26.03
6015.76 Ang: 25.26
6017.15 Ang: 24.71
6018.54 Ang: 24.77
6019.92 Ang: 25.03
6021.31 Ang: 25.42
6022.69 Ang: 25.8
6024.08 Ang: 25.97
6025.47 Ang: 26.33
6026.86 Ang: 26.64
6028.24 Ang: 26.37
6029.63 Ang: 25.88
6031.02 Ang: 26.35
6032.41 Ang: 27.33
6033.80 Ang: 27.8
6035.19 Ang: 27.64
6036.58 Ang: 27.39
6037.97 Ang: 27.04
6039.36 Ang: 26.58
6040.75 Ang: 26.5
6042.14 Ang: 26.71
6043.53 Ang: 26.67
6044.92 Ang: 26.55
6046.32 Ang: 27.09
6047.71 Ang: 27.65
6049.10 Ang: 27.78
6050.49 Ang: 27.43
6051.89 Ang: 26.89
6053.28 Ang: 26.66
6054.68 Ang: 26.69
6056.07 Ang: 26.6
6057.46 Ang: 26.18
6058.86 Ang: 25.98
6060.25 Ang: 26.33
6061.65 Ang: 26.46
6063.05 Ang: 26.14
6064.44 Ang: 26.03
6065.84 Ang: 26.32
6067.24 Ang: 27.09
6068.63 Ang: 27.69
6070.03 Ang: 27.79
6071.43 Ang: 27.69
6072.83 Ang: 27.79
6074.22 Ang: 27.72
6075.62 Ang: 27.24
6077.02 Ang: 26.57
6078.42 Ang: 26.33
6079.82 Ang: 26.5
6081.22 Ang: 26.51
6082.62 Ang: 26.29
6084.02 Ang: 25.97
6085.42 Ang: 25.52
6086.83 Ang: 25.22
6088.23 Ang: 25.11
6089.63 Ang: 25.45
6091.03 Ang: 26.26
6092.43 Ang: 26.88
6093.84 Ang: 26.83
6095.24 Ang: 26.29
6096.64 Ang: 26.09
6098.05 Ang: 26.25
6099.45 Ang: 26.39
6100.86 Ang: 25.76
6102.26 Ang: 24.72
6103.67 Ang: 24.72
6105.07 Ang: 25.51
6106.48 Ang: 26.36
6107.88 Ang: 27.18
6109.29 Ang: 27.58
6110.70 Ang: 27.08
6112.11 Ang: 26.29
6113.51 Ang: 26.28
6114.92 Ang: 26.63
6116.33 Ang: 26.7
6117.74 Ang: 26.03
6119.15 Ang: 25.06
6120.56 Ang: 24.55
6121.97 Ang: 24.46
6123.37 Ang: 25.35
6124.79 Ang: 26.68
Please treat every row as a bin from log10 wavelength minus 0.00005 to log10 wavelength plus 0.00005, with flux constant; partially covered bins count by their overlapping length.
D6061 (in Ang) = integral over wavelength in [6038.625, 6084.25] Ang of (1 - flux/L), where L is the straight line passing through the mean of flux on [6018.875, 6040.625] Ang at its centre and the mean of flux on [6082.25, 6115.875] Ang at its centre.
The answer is -0.9 Ang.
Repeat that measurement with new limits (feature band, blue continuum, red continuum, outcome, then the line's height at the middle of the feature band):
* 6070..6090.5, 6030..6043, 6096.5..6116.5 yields 0.0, 26.5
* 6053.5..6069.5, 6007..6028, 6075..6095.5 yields -0.3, 26.1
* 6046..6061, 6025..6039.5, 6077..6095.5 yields -0.2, 26.6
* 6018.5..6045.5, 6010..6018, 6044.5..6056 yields 0.1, 26.5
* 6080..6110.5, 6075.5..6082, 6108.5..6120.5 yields 0.5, 26.5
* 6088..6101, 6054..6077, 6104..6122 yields 0.1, 26.4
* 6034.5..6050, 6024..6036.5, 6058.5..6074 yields -0.1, 26.8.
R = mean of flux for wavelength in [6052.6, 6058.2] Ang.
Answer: 26.5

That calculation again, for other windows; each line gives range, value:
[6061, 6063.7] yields 26.3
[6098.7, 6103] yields 25.6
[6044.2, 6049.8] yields 27.3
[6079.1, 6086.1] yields 26.2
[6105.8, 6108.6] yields 26.8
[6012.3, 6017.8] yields 25.7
